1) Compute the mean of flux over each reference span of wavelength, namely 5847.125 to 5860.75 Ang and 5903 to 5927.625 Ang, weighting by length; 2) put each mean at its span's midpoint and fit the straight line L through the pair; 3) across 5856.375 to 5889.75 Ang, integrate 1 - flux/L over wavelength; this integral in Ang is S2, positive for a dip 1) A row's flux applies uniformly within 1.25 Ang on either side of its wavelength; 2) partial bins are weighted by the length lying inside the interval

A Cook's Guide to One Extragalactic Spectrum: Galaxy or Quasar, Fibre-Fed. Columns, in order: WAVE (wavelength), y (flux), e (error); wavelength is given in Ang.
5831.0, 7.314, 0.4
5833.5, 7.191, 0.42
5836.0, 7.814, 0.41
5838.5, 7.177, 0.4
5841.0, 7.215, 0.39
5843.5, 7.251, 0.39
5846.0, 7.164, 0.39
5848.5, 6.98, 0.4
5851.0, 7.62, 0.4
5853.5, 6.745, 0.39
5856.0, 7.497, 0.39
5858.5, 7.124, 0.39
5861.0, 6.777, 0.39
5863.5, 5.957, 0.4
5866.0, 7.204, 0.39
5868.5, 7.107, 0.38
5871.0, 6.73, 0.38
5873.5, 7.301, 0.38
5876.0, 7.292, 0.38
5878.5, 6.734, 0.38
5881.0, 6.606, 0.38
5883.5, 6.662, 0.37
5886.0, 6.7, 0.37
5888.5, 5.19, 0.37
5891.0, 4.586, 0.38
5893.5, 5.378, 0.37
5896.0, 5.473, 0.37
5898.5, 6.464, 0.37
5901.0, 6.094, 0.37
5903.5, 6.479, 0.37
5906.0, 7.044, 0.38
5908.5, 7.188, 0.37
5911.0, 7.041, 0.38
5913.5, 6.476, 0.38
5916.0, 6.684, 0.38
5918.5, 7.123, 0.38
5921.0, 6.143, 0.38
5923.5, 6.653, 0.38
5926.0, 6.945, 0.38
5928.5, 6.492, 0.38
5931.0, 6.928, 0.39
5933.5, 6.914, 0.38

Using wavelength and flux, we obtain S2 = 1.44 Ang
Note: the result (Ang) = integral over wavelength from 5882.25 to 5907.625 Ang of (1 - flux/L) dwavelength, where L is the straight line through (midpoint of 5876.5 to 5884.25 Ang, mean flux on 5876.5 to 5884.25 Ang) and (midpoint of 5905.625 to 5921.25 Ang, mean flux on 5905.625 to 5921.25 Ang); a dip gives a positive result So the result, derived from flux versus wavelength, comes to 2.8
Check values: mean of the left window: 6.73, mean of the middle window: 6.02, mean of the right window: 6.84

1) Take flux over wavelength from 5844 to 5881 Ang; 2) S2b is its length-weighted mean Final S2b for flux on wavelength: 7.01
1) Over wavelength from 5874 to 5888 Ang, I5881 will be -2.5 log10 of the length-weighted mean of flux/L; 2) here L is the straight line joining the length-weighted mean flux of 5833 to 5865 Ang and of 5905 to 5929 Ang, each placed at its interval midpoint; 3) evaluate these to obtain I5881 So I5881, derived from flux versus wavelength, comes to 0.04 mag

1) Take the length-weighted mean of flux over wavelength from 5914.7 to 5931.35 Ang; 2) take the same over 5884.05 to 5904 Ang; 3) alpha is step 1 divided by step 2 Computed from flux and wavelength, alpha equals 1.15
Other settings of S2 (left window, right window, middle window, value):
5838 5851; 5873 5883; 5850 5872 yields 0.32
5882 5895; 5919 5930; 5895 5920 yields -1.71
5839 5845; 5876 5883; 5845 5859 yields -0.17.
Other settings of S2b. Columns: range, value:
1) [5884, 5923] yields 6.29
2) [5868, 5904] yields 6.3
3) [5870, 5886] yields 6.88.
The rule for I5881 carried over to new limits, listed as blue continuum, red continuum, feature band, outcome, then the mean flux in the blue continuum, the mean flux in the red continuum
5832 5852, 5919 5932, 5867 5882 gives 0.01 mag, 7.3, 6.65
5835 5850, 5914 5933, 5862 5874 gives 0.04 mag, 7.26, 6.71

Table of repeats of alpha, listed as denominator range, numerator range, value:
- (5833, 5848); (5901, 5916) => 0.93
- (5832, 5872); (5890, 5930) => 0.90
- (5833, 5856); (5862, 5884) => 0.94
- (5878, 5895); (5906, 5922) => 1.15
